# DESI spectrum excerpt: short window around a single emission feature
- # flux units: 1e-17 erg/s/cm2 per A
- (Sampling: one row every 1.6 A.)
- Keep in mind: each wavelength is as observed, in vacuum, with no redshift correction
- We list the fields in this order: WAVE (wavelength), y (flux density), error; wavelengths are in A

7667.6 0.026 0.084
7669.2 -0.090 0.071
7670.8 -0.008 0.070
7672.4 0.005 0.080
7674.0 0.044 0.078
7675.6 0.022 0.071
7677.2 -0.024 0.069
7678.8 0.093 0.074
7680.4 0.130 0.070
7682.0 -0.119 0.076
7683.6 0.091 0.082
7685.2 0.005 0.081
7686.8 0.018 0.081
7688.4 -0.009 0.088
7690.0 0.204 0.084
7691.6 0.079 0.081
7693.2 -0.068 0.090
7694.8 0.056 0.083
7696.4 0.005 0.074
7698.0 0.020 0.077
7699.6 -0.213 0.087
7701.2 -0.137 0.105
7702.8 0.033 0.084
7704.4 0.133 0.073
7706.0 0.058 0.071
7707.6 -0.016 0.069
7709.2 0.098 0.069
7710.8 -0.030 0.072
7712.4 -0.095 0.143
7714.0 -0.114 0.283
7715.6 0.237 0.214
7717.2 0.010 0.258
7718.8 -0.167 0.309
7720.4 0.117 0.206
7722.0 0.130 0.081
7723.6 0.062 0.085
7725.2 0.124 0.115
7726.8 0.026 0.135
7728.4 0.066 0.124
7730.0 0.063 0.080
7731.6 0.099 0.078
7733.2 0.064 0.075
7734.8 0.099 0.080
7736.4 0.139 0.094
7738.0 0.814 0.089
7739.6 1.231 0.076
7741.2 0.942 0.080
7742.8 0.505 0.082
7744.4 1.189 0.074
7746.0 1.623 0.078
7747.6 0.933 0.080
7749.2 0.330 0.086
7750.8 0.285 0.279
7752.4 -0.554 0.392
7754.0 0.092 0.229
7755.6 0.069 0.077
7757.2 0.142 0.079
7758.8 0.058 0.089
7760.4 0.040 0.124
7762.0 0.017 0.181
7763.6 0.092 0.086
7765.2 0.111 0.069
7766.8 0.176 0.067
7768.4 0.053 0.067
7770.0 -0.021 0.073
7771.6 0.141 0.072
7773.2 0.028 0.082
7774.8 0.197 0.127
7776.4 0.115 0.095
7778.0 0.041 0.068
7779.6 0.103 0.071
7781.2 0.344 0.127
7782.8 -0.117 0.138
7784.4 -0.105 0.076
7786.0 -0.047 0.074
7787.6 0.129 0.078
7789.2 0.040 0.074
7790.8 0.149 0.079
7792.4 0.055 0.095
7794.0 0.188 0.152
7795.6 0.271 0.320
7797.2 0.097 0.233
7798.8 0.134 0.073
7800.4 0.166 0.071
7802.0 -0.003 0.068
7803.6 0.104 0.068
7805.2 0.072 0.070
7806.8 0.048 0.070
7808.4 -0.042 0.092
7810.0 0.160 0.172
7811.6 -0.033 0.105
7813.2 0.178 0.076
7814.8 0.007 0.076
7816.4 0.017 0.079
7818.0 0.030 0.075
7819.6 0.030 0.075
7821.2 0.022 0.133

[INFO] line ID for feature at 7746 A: [O II]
